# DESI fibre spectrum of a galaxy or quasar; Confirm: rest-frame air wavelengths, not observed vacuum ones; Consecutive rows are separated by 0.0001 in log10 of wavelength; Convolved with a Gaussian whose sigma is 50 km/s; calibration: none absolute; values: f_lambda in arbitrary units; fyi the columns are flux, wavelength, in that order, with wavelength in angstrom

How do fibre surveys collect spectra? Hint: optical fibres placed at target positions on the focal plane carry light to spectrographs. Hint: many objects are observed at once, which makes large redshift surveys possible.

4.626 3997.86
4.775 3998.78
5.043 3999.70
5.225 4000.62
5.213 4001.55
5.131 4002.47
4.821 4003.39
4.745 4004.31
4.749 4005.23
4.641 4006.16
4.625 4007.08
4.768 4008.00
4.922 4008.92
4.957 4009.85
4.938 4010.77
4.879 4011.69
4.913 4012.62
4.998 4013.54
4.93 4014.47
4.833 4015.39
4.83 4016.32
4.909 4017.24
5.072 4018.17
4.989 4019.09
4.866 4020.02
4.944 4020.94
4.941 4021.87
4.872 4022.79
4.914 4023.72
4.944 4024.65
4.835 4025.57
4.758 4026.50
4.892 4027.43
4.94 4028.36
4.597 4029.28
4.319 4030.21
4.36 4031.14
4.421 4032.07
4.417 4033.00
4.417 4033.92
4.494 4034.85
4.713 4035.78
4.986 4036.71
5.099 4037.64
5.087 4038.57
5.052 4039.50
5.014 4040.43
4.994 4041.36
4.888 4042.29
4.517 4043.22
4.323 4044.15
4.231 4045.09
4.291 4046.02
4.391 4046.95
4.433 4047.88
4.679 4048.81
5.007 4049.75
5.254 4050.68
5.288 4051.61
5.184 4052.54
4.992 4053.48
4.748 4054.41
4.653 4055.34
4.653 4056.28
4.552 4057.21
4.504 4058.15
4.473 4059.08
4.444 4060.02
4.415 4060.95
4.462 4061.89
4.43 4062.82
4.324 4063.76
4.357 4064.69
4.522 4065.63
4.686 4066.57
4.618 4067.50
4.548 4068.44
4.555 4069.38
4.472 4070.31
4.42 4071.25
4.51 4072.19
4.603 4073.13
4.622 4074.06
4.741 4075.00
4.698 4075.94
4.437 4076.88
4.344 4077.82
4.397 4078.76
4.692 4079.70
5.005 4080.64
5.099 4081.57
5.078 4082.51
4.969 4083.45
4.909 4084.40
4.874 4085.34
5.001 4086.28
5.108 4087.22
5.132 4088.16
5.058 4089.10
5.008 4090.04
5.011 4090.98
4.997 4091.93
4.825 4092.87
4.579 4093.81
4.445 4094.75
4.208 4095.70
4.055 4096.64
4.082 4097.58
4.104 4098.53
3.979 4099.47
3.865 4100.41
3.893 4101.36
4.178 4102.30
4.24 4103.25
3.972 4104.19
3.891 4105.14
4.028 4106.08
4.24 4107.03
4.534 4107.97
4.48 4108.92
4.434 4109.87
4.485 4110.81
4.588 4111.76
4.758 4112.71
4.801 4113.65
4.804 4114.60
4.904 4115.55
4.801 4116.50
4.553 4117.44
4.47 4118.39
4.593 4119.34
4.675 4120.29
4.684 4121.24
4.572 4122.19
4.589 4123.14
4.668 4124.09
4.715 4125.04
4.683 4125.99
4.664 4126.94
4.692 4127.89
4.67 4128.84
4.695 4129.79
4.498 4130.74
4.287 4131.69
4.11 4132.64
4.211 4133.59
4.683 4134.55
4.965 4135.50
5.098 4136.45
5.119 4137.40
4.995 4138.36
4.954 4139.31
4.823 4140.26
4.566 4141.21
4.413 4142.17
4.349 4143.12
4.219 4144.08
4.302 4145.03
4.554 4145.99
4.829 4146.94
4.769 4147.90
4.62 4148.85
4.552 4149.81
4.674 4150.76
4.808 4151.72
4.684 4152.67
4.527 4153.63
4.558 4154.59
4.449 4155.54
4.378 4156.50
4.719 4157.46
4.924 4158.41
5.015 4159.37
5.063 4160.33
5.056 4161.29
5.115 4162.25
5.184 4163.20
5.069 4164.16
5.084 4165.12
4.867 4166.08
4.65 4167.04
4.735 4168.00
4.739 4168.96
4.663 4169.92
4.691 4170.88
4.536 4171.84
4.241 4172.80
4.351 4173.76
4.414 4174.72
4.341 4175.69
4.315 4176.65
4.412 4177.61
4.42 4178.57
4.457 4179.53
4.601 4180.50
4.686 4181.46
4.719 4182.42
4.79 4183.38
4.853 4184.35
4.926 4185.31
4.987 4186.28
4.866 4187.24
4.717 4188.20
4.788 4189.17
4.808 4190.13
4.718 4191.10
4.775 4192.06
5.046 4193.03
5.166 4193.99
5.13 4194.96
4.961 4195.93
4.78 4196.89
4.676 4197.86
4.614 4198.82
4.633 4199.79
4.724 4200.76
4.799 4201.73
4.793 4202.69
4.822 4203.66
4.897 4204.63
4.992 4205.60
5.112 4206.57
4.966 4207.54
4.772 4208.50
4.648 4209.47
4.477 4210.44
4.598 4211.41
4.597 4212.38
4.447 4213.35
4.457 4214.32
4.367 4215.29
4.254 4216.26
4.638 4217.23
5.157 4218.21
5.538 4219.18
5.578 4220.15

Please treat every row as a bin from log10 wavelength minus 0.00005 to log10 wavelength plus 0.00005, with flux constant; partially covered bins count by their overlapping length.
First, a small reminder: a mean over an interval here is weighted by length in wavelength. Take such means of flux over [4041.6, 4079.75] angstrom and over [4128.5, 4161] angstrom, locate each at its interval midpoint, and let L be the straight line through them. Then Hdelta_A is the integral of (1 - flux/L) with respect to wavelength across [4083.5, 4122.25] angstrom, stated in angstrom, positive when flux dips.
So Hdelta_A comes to 0.73 angstrom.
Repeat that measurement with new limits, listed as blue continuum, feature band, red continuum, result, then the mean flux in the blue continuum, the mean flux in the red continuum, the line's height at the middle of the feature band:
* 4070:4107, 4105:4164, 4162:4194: -0.1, 4.55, 4.72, 4.64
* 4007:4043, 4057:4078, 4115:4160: 1.1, 4.83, 4.65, 4.76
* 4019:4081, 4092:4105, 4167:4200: 1.3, 4.67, 4.69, 4.68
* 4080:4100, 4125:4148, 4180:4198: 0.8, 4.74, 4.84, 4.79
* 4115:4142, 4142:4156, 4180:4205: 0.5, 4.67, 4.82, 4.72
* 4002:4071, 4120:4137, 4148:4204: 0.4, 4.73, 4.74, 4.74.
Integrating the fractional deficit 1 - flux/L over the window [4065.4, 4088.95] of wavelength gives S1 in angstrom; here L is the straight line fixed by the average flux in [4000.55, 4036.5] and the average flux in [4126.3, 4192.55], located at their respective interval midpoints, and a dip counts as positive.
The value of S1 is 0.1 angstrom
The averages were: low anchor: 4.81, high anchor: 4.68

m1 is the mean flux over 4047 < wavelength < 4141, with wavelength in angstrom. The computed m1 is 4.61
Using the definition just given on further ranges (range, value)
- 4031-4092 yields 4.71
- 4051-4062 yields 4.71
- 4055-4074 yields 4.51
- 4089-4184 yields 4.59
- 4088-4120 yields 4.47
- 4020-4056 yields 4.76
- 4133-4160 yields 4.67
